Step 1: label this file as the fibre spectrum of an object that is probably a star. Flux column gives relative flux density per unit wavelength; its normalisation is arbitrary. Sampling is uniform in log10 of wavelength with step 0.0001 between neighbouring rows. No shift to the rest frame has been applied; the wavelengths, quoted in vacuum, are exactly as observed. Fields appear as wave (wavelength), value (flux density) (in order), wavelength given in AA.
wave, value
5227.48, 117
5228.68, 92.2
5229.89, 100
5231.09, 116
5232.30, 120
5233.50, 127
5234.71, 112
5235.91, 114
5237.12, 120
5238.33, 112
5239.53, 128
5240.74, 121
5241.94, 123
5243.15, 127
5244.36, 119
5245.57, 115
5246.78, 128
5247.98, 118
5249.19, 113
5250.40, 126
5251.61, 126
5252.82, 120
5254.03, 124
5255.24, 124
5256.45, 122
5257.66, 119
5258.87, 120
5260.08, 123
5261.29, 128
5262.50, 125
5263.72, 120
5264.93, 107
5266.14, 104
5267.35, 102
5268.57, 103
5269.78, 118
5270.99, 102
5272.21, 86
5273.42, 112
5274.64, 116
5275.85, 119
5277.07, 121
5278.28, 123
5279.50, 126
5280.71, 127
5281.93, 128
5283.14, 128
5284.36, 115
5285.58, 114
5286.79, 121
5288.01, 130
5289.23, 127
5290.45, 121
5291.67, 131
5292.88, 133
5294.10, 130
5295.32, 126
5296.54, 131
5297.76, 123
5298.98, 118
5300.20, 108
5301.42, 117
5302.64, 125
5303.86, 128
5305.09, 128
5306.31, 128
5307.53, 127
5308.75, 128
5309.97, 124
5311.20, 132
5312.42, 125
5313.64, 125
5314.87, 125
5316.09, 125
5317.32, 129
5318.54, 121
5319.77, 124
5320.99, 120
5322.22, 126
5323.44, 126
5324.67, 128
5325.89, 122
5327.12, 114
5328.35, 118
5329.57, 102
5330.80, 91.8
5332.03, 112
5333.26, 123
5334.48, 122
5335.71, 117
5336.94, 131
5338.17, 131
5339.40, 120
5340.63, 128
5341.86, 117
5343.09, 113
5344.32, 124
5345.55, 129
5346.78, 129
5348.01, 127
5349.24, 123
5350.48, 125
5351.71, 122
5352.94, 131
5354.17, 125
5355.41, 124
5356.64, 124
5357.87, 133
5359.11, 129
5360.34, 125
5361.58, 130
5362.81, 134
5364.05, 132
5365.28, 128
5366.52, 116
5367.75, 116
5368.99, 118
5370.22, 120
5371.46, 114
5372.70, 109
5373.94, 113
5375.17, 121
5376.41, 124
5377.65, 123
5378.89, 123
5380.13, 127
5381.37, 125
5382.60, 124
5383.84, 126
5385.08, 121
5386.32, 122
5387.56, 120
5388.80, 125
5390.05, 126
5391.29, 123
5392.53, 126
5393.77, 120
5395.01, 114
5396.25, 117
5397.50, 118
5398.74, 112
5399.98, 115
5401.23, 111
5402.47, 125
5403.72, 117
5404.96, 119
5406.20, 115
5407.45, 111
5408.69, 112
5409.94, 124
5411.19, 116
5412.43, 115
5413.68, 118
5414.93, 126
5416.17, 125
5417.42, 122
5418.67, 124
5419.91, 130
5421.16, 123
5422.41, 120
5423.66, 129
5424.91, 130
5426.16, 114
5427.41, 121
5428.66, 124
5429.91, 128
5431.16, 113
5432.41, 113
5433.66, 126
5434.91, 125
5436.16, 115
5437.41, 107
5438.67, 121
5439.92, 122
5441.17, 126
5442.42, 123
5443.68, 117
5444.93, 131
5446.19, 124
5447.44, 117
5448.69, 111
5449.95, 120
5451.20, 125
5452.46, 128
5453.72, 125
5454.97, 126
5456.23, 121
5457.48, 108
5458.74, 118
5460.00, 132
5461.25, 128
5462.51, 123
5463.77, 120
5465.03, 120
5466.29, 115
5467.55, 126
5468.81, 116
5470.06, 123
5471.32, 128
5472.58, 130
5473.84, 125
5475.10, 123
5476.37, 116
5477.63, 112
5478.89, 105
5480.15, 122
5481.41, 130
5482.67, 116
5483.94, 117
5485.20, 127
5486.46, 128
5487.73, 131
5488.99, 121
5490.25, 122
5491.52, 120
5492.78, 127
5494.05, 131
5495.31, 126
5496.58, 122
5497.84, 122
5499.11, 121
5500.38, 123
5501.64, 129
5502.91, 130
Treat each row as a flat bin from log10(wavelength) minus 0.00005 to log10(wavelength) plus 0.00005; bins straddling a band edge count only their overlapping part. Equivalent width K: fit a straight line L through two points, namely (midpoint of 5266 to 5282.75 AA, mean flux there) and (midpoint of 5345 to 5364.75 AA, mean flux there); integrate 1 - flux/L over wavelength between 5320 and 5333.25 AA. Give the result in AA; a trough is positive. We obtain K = 0.7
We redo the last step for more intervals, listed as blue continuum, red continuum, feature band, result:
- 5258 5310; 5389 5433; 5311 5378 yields -1.30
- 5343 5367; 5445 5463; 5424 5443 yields 0.37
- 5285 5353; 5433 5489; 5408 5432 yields 0.06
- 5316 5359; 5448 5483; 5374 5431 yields 0.34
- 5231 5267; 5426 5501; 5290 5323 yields -1.29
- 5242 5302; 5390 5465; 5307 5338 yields -0.43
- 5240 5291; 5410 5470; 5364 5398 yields -0.10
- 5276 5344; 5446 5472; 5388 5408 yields 0.60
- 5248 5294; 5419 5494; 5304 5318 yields -0.84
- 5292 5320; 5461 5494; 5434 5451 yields 0.35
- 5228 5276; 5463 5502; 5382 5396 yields -0.28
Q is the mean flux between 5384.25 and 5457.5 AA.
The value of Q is 120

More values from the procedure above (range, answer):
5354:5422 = 121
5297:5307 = 122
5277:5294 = 125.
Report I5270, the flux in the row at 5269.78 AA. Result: 118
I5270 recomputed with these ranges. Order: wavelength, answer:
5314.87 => 125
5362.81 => 134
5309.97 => 124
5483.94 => 117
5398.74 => 112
